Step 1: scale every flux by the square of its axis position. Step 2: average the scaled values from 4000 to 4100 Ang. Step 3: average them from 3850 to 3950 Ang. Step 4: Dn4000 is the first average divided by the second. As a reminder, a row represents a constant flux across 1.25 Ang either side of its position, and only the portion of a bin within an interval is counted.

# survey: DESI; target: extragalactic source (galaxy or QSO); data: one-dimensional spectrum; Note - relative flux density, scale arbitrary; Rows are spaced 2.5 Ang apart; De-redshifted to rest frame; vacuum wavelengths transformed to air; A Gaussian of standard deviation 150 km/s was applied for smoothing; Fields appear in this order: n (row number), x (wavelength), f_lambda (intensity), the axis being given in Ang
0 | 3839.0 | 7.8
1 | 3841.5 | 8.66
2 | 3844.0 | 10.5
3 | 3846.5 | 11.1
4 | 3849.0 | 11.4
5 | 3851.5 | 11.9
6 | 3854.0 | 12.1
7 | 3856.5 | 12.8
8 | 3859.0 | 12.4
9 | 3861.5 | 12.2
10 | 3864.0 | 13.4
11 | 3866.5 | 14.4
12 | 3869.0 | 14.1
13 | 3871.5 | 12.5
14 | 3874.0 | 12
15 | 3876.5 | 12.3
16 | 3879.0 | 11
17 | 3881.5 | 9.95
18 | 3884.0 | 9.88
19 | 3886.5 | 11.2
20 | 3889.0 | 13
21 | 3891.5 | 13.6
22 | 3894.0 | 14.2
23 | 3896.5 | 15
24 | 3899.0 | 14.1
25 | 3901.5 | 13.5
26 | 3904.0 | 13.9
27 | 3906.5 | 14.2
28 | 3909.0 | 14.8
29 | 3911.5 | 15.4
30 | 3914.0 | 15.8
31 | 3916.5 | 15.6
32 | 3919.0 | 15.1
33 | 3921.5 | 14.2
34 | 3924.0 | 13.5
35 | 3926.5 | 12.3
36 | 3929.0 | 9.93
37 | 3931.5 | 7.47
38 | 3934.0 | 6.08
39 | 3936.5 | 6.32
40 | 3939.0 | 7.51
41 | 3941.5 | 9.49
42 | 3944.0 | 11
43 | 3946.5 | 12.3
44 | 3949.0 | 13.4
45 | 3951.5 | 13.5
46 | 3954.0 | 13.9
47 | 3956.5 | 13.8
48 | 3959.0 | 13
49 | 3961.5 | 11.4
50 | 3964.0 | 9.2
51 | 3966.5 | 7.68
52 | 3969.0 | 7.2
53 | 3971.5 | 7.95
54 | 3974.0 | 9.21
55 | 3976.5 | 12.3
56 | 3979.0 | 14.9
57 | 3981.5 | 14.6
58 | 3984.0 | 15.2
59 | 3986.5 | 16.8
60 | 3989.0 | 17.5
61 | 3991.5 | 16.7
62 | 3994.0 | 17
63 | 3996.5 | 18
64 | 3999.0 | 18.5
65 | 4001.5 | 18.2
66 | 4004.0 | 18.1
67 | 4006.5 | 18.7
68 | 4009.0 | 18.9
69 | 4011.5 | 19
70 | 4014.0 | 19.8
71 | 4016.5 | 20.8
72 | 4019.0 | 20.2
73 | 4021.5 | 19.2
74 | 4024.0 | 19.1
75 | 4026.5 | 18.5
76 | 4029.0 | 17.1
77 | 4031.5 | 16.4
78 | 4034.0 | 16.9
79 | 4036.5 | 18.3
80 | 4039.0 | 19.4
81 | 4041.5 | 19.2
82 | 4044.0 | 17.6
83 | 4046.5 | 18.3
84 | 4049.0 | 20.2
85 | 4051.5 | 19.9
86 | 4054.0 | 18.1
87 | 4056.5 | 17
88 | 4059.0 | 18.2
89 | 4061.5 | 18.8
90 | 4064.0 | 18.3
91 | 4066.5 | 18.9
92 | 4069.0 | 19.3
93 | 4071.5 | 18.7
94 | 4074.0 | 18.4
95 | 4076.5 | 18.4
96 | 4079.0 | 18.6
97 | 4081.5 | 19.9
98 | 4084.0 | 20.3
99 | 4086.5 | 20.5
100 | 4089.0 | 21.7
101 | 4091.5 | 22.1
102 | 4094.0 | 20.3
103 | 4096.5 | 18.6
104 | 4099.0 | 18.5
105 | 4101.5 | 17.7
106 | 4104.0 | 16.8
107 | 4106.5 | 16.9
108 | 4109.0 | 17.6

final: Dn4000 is 1.7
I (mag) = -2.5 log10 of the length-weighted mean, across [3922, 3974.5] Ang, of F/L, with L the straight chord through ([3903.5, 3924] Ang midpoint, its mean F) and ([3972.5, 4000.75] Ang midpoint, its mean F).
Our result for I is 0.41 mag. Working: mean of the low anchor 14.8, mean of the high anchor 15.5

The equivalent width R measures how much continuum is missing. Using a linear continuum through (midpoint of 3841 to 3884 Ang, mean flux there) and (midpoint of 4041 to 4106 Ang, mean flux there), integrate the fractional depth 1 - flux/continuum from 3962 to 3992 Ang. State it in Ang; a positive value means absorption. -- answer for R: 6.7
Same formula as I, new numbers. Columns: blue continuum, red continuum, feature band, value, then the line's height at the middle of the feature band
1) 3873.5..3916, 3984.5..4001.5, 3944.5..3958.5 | 0.18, 15.6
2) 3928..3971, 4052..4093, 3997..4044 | -0.21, 15.4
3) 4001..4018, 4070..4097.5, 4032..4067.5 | 0.06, 19.5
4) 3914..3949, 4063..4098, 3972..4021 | -0.14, 14.8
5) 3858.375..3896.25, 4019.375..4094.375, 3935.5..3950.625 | 0.41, 14.8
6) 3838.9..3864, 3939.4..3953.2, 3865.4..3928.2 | -0.16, 11.5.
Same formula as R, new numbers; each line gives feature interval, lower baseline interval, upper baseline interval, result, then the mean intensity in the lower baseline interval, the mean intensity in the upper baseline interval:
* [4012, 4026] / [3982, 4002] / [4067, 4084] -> -1.6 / 17.1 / 19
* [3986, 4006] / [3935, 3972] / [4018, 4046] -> -4.0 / 10.5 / 18.3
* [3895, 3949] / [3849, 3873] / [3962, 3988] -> -0.6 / 12.8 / 11.6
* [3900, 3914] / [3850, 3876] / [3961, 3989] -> -2.4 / 12.8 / 11.8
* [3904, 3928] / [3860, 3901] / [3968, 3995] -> -2.7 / 12.7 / 13.6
